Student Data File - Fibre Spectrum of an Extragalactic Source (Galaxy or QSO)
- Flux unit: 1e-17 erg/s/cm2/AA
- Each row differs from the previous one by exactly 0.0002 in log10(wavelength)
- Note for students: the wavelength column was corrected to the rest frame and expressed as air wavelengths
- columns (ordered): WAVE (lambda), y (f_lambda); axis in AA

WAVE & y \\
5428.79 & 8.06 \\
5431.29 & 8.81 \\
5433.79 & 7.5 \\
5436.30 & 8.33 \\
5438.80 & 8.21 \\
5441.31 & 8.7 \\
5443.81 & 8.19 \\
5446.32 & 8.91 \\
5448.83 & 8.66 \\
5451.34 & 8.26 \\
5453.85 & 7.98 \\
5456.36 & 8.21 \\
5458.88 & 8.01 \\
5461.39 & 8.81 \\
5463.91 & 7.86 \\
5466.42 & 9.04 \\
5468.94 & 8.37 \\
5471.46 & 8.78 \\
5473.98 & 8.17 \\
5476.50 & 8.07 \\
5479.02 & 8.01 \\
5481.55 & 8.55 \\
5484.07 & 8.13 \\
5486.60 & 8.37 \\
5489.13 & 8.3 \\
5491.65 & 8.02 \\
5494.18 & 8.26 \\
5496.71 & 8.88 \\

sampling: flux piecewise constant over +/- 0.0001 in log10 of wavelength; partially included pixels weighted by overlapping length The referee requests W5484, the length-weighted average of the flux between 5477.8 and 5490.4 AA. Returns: 8.27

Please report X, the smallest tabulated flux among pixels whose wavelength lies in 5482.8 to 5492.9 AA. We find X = 8.02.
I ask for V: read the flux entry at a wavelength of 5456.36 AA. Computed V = 8.21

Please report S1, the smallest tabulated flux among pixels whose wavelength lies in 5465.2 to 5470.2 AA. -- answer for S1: 8.37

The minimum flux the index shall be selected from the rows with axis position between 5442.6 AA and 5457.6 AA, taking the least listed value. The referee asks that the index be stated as 7.98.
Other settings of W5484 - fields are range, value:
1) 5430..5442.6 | 8.31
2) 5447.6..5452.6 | 8.46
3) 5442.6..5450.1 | 8.58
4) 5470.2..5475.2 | 8.48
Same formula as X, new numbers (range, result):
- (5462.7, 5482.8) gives 7.86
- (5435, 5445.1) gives 8.19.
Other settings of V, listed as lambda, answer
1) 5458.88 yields 8.01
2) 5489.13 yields 8.3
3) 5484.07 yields 8.13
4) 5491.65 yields 8.02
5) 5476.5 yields 8.07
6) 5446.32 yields 8.91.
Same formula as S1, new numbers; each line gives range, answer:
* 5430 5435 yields 7.5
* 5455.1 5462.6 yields 8.01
